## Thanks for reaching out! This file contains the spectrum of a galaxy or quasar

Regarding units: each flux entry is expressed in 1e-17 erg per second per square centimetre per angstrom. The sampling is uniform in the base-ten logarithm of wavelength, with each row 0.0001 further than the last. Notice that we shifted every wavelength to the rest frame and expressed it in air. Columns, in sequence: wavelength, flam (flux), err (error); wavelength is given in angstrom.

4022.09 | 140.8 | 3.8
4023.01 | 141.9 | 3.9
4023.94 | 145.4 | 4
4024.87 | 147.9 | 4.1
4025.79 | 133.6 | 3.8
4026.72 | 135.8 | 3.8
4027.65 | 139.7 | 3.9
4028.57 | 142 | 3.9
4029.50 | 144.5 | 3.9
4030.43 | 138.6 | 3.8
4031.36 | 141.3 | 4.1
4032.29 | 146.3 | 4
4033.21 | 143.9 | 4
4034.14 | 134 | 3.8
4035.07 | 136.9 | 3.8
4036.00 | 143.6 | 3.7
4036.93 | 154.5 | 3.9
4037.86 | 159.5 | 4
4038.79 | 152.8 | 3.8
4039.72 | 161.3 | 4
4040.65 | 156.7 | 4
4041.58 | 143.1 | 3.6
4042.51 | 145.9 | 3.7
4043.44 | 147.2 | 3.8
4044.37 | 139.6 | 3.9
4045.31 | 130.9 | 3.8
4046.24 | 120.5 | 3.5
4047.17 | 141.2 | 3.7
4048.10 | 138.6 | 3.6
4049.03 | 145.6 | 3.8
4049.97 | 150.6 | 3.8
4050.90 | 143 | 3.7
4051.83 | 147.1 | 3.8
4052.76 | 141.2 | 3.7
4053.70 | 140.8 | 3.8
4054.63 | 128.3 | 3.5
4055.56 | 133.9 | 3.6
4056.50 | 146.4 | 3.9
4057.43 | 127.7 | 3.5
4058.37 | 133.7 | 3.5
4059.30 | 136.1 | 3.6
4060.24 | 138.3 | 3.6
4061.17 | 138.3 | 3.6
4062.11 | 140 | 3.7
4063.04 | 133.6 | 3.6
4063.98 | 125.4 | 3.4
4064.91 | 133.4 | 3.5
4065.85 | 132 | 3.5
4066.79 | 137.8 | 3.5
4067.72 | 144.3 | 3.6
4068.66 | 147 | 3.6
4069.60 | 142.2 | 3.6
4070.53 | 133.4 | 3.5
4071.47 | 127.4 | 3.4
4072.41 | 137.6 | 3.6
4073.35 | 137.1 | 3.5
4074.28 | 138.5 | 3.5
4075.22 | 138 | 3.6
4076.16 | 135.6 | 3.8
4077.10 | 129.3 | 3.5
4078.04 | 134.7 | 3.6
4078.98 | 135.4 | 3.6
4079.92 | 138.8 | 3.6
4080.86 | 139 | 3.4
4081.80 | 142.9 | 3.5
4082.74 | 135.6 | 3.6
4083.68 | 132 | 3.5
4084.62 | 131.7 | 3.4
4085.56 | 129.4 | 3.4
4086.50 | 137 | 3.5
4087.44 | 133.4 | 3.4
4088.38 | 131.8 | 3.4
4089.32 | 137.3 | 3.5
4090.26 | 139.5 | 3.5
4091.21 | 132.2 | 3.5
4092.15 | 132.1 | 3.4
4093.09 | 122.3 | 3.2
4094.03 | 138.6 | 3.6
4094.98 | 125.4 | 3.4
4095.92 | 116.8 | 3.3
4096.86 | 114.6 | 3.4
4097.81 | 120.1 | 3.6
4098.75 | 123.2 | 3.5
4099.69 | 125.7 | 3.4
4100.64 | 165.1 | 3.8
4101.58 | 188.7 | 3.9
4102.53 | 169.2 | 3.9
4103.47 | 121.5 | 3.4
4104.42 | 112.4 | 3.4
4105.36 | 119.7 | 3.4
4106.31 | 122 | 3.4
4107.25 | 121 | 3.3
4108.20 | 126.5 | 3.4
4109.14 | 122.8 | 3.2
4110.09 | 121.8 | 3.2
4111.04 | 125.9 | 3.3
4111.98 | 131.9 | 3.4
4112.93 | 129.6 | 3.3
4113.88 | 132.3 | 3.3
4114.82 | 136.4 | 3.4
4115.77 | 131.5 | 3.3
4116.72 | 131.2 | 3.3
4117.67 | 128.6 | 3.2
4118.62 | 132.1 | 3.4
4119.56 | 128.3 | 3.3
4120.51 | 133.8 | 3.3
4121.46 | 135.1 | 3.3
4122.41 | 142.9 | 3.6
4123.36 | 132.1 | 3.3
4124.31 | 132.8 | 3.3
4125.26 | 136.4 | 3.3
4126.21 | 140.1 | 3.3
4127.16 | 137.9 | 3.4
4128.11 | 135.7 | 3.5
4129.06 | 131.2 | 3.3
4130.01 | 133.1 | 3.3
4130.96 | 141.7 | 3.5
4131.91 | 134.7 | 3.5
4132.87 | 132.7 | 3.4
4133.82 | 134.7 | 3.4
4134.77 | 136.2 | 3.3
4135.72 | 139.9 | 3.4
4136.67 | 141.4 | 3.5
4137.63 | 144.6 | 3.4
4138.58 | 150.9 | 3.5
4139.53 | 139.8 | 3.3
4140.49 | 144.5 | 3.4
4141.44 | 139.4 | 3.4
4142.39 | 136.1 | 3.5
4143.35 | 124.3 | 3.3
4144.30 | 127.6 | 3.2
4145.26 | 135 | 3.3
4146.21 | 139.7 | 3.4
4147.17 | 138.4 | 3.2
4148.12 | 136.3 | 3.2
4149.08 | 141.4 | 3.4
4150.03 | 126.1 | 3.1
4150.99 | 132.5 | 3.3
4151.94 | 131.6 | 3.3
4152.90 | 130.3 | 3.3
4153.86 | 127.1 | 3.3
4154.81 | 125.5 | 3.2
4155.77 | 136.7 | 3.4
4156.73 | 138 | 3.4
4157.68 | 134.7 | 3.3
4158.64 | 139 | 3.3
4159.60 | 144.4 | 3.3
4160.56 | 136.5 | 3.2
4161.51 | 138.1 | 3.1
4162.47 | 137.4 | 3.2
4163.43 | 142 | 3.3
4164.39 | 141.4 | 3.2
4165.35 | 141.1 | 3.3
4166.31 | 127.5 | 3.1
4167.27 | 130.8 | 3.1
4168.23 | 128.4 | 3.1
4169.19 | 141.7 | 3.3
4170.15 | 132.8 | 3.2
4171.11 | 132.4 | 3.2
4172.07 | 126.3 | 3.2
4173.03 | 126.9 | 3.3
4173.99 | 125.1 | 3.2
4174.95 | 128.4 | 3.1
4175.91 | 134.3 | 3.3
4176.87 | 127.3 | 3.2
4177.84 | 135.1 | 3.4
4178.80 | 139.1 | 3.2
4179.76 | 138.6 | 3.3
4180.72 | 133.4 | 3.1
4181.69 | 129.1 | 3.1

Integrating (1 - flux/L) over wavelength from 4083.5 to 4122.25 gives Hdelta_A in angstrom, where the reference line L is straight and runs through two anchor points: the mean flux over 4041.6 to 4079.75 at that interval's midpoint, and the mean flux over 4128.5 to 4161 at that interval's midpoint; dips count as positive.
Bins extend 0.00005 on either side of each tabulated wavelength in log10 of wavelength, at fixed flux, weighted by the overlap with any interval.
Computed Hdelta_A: 1.5 angstrom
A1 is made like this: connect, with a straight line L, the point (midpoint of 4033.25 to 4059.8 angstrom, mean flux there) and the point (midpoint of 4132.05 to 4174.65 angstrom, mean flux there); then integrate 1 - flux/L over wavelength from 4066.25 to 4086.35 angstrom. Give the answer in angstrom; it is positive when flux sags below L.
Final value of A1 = 0.5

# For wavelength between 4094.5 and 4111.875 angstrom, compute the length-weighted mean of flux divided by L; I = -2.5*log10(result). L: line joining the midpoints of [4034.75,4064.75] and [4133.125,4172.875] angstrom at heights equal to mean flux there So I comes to 0.07 mag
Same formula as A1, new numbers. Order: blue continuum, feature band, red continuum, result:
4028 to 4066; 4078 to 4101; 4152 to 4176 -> 1.0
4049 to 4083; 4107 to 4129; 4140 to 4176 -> 0.6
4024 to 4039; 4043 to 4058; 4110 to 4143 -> 0.3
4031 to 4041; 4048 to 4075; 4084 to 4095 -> 0.6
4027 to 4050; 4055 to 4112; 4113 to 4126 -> 1.7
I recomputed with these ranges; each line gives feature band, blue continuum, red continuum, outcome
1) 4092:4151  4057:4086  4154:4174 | 0.01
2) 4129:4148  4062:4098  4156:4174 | -0.02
